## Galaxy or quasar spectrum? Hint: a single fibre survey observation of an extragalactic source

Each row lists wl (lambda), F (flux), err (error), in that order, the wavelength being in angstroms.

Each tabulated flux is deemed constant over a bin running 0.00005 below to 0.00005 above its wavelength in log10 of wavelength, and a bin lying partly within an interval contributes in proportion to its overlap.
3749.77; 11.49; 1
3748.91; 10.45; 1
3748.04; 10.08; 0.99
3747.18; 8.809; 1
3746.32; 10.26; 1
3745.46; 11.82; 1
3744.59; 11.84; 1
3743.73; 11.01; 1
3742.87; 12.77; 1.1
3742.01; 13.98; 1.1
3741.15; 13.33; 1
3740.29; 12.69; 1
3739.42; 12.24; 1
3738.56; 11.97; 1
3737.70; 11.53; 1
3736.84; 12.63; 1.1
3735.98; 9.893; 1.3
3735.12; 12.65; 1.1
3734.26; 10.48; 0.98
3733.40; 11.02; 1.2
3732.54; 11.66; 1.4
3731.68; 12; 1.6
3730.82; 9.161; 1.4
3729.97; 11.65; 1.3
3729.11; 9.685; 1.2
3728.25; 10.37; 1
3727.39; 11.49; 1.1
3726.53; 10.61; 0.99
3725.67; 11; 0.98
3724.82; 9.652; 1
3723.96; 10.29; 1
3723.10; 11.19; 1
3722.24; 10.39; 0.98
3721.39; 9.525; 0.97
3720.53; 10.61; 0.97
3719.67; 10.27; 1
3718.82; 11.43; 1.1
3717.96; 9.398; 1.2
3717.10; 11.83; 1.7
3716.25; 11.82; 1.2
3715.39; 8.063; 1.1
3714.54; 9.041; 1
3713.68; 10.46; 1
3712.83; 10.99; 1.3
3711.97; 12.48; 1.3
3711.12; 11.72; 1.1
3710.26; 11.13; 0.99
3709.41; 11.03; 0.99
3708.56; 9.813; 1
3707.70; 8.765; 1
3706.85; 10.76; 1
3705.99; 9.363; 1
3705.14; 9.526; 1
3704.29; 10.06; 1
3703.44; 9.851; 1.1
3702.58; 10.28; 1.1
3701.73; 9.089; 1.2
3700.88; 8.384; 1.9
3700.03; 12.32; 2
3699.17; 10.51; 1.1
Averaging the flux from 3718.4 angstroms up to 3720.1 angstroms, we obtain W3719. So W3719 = 10.9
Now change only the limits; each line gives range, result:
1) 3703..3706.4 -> 9.71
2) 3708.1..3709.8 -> 10.4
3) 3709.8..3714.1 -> 11.4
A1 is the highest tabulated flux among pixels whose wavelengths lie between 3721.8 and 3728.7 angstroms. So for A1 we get 11.49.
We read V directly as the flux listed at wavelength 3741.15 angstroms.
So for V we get 13.33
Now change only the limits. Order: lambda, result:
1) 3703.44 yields 9.851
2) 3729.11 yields 9.685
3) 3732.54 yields 11.66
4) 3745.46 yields 11.82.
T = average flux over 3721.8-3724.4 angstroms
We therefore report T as 10.6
